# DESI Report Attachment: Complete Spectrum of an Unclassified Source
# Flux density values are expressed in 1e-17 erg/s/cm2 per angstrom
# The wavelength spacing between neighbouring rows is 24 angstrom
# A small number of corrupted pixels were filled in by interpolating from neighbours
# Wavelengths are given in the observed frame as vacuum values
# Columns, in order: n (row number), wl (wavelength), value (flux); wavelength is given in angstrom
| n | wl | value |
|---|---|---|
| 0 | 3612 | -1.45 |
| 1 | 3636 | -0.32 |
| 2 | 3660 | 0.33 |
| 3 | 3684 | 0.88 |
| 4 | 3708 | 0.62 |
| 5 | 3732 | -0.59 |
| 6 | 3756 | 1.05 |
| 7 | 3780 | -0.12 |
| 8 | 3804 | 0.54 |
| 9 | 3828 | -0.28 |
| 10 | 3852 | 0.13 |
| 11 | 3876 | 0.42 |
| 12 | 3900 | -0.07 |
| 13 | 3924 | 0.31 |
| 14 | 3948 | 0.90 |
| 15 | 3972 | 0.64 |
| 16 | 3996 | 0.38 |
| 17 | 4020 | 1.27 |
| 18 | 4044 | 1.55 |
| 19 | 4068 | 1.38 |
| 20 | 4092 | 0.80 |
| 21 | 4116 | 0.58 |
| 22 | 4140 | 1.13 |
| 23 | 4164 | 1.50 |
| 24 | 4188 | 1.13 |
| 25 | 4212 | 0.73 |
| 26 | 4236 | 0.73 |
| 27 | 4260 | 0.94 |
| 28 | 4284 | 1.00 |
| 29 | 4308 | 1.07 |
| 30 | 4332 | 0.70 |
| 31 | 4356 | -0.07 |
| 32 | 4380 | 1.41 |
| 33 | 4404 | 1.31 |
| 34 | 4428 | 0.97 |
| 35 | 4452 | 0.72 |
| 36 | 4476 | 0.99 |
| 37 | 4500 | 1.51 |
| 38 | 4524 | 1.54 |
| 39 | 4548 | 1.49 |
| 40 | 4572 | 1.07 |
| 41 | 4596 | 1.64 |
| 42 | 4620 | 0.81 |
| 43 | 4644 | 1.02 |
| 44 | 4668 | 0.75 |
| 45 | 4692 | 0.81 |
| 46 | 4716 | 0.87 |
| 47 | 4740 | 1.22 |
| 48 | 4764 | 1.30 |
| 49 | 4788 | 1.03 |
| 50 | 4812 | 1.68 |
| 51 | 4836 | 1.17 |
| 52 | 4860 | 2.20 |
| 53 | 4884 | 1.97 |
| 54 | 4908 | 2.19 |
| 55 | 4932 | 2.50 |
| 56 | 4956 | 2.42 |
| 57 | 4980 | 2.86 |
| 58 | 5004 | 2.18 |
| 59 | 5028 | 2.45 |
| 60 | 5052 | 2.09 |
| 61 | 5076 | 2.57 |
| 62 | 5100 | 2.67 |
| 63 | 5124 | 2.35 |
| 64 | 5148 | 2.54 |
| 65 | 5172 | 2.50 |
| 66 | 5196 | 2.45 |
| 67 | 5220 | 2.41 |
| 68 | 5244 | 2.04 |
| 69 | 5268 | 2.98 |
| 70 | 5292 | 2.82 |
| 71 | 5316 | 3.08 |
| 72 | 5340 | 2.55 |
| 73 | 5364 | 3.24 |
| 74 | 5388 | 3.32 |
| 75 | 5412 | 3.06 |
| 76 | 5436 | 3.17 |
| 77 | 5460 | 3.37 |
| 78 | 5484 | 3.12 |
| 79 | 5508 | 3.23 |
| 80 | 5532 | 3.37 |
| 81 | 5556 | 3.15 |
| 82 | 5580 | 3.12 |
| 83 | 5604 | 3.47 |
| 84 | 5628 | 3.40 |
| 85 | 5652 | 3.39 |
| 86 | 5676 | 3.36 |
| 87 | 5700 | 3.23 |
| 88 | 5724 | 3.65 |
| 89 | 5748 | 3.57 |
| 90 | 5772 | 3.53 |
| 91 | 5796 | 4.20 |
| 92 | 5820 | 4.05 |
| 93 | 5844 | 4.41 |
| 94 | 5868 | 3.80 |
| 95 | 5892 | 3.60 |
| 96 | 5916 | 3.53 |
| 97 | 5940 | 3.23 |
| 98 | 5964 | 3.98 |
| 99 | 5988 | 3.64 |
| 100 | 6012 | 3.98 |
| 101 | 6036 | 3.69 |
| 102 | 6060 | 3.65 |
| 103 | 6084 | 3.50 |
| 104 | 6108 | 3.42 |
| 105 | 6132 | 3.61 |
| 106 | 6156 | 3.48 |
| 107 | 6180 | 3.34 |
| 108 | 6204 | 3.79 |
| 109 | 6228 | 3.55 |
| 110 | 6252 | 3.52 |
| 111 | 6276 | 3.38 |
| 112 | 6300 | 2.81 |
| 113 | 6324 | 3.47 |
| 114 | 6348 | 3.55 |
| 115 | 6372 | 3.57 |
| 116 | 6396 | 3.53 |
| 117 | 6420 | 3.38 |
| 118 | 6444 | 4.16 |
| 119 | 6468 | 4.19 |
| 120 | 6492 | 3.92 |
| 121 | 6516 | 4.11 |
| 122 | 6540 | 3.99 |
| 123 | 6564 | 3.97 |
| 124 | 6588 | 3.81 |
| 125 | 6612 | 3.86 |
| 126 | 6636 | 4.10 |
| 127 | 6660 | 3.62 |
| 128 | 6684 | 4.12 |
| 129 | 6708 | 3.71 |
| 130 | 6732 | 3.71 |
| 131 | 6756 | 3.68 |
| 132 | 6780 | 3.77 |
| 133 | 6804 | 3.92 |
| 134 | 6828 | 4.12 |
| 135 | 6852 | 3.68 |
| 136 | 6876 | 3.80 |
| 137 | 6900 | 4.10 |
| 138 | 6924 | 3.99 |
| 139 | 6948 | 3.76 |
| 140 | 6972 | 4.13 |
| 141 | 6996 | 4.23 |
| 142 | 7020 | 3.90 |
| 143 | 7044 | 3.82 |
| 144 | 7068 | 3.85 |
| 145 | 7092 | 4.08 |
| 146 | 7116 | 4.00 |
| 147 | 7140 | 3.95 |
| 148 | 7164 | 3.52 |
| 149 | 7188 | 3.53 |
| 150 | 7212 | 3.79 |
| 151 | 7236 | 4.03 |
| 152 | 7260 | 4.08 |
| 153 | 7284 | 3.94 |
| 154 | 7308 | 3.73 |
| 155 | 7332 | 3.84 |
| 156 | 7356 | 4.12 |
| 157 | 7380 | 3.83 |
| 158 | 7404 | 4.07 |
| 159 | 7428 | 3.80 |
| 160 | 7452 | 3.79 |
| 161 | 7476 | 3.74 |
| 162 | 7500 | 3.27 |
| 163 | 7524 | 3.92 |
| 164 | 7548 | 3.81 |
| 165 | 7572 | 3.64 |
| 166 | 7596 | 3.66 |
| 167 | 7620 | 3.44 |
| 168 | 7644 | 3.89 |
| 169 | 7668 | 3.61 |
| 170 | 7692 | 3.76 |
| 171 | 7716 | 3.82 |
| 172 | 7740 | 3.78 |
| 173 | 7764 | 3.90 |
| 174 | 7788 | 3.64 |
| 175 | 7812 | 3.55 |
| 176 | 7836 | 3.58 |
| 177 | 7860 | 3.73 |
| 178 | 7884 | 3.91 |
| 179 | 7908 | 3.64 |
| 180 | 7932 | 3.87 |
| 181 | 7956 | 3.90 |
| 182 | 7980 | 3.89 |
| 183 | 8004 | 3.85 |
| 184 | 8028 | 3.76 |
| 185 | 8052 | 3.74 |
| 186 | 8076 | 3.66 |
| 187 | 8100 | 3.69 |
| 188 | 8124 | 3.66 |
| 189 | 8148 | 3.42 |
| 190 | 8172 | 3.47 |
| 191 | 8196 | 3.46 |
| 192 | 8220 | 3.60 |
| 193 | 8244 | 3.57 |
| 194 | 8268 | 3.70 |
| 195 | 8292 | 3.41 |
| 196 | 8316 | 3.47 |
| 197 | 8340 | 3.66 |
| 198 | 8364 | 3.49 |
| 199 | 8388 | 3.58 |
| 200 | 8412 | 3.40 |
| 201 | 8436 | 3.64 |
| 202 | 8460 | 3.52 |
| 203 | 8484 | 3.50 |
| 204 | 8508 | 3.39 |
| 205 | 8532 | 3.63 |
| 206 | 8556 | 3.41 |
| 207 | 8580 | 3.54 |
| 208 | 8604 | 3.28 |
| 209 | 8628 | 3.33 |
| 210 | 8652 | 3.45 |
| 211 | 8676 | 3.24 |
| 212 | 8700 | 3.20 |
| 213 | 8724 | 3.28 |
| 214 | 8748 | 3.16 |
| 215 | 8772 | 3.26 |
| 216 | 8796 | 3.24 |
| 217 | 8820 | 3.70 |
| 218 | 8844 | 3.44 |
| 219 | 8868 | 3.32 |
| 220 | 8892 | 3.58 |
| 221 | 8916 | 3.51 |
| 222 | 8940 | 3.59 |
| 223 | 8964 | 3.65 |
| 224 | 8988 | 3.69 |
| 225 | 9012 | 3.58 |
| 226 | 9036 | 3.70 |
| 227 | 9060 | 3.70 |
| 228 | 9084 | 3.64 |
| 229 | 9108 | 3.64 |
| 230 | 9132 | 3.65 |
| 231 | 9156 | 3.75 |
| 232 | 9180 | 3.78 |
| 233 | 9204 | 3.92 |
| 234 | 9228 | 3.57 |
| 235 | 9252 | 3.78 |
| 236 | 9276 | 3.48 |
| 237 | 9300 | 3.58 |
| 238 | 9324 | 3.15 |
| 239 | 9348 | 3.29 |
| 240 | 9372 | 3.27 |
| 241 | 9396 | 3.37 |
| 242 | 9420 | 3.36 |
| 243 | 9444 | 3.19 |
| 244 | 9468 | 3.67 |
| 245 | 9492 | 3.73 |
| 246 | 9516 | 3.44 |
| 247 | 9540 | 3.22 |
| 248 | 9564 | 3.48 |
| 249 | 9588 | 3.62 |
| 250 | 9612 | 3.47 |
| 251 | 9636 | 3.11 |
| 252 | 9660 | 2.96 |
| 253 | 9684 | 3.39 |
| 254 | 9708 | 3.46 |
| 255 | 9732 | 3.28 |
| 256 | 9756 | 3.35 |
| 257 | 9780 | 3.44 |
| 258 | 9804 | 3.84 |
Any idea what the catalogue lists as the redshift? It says 0.217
